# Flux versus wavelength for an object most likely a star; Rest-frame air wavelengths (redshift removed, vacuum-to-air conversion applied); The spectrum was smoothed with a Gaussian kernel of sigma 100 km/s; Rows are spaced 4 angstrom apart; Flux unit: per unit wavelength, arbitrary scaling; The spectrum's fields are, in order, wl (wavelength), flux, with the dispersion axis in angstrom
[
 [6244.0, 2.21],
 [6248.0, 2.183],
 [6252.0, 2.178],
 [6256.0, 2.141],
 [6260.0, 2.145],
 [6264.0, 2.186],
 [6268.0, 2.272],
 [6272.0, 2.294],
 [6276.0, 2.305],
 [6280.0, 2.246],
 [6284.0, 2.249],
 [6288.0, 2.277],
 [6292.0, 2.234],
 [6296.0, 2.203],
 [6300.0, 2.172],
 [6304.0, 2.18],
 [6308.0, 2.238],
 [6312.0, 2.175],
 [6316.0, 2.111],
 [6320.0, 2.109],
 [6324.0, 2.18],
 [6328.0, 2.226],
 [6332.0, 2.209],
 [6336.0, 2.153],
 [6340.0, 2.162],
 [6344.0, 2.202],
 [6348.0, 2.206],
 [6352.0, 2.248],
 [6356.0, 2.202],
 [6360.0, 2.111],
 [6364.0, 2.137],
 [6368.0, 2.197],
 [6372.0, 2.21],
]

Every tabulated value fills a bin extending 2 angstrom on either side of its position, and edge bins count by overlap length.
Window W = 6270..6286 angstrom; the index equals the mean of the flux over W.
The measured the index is 2.27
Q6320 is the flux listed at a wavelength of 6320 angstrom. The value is 2.109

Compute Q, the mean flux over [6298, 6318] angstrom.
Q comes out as 2.18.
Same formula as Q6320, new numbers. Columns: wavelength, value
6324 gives 2.18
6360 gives 2.111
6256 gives 2.141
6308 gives 2.238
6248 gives 2.183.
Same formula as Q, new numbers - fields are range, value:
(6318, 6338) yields 2.18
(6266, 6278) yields 2.29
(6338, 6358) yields 2.2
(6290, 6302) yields 2.2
